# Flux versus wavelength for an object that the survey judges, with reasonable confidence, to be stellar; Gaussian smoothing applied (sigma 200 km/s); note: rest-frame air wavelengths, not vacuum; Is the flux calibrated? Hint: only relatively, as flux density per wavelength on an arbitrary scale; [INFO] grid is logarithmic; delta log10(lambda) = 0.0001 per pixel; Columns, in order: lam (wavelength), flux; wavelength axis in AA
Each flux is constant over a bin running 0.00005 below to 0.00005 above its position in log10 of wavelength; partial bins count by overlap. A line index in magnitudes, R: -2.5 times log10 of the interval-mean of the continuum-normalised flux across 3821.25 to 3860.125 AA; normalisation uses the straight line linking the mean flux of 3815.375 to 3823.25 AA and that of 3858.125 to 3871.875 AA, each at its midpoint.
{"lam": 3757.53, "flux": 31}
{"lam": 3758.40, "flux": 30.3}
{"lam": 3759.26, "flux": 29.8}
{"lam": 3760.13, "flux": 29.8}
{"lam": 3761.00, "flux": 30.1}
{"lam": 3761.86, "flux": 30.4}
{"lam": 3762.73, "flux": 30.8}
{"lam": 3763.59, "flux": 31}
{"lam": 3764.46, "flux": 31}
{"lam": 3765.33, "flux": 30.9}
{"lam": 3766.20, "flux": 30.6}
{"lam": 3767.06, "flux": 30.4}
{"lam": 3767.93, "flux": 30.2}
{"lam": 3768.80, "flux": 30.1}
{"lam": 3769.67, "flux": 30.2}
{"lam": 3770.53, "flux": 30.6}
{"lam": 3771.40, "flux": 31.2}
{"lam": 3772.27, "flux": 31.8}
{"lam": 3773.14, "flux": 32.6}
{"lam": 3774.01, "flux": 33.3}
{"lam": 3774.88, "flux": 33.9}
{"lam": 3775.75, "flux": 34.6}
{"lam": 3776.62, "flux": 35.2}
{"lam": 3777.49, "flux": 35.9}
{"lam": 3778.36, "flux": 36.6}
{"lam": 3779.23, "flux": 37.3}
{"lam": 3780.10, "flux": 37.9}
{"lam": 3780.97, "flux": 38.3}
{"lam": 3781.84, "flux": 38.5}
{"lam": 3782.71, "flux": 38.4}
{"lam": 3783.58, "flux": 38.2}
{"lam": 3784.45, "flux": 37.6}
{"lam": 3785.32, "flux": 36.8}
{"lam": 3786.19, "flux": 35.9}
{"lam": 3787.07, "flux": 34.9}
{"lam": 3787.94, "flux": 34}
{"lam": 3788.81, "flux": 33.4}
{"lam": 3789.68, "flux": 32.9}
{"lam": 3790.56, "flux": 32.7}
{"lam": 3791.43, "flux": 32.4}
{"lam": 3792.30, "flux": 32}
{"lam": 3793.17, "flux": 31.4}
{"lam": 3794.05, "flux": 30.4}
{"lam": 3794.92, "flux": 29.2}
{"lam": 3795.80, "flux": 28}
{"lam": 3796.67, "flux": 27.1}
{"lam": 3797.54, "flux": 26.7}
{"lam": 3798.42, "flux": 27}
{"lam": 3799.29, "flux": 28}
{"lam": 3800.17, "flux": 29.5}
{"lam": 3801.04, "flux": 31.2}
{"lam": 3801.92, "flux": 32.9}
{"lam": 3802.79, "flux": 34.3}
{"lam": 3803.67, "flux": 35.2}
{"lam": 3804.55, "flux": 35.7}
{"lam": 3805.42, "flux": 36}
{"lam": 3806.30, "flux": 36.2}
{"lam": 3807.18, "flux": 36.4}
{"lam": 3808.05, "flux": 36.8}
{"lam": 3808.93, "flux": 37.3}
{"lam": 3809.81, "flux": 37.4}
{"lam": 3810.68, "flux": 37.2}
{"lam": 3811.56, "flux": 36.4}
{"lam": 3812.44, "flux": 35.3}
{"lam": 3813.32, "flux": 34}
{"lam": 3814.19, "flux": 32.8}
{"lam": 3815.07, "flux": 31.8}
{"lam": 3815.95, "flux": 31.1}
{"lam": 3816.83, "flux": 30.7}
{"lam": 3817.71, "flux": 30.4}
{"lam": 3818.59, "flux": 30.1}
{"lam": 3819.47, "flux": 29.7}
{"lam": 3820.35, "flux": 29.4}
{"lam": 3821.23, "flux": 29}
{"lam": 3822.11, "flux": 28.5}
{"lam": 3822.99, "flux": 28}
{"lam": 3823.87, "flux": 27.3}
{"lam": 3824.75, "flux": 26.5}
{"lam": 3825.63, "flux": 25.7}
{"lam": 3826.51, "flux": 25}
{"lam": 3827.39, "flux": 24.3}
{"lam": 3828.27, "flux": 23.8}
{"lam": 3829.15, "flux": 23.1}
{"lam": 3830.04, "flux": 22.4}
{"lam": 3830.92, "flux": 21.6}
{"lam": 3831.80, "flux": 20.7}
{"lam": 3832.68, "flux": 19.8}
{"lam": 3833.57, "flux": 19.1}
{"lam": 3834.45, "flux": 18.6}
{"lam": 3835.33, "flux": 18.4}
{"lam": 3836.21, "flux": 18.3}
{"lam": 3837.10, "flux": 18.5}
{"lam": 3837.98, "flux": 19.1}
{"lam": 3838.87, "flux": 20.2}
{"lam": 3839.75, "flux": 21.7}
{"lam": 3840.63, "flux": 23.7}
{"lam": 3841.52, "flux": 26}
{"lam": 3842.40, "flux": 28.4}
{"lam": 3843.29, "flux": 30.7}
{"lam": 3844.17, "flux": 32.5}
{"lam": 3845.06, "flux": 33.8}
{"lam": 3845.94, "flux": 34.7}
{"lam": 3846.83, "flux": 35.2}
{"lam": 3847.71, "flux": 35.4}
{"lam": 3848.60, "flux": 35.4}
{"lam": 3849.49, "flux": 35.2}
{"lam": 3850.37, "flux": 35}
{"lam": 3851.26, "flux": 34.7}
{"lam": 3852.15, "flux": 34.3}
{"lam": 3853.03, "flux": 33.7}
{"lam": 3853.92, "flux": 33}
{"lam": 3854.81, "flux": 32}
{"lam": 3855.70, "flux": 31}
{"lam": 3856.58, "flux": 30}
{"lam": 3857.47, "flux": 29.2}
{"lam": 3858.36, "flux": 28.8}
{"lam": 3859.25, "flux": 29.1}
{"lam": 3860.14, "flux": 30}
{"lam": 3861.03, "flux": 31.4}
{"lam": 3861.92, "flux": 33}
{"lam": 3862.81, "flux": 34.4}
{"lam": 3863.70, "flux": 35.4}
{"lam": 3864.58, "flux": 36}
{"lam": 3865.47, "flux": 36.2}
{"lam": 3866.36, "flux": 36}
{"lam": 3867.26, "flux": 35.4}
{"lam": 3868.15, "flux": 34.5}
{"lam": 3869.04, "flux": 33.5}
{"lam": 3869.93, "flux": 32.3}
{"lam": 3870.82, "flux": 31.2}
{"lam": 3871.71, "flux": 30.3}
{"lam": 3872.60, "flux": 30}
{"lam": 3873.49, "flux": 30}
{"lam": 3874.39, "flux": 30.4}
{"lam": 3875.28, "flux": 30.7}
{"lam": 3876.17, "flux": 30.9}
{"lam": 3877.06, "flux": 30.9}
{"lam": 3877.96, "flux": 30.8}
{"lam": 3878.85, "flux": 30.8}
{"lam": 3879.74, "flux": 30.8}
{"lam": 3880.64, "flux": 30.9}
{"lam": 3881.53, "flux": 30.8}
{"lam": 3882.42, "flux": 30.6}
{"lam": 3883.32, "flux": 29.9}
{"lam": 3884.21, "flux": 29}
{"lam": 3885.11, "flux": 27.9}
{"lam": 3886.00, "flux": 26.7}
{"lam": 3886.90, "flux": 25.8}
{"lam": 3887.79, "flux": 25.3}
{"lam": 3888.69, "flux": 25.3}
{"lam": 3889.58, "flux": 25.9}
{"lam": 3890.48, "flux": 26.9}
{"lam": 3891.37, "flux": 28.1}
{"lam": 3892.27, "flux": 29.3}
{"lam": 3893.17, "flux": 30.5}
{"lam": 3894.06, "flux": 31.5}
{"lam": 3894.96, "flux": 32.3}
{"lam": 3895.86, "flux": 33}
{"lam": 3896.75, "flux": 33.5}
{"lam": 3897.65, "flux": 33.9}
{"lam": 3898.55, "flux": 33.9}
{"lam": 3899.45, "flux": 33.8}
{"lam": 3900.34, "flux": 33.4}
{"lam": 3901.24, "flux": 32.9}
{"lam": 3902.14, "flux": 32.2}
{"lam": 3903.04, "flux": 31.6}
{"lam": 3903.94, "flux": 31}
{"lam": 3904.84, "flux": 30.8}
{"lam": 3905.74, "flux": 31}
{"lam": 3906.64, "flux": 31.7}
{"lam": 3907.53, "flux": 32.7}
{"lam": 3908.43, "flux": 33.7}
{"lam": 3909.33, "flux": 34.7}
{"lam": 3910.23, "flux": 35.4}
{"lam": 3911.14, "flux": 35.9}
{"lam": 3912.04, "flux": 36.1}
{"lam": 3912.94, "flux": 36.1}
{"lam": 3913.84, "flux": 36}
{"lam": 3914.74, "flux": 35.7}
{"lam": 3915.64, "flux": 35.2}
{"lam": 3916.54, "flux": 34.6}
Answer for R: 0.15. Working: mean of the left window 29.7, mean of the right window 33.1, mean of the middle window 27.3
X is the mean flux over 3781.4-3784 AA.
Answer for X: 38.4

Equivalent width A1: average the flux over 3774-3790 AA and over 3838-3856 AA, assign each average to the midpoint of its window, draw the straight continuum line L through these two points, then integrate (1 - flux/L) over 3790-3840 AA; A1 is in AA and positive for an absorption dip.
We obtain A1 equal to 7.4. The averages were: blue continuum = 36.1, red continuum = 31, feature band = 28.7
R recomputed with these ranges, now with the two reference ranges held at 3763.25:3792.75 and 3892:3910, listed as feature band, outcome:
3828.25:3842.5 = 0.49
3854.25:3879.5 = 0.03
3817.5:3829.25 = 0.22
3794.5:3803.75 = 0.13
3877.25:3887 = 0.11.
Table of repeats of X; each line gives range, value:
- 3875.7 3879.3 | 30.9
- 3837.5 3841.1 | 21.2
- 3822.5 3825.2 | 27.3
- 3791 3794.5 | 31.6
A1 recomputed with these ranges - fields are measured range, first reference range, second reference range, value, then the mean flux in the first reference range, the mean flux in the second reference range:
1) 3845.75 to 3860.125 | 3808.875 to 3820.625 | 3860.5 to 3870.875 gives 0.46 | 33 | 34.2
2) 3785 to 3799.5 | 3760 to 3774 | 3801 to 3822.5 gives 0.43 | 30.8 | 33.5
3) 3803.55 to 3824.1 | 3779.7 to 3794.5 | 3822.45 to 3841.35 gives -4.17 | 35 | 22.3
